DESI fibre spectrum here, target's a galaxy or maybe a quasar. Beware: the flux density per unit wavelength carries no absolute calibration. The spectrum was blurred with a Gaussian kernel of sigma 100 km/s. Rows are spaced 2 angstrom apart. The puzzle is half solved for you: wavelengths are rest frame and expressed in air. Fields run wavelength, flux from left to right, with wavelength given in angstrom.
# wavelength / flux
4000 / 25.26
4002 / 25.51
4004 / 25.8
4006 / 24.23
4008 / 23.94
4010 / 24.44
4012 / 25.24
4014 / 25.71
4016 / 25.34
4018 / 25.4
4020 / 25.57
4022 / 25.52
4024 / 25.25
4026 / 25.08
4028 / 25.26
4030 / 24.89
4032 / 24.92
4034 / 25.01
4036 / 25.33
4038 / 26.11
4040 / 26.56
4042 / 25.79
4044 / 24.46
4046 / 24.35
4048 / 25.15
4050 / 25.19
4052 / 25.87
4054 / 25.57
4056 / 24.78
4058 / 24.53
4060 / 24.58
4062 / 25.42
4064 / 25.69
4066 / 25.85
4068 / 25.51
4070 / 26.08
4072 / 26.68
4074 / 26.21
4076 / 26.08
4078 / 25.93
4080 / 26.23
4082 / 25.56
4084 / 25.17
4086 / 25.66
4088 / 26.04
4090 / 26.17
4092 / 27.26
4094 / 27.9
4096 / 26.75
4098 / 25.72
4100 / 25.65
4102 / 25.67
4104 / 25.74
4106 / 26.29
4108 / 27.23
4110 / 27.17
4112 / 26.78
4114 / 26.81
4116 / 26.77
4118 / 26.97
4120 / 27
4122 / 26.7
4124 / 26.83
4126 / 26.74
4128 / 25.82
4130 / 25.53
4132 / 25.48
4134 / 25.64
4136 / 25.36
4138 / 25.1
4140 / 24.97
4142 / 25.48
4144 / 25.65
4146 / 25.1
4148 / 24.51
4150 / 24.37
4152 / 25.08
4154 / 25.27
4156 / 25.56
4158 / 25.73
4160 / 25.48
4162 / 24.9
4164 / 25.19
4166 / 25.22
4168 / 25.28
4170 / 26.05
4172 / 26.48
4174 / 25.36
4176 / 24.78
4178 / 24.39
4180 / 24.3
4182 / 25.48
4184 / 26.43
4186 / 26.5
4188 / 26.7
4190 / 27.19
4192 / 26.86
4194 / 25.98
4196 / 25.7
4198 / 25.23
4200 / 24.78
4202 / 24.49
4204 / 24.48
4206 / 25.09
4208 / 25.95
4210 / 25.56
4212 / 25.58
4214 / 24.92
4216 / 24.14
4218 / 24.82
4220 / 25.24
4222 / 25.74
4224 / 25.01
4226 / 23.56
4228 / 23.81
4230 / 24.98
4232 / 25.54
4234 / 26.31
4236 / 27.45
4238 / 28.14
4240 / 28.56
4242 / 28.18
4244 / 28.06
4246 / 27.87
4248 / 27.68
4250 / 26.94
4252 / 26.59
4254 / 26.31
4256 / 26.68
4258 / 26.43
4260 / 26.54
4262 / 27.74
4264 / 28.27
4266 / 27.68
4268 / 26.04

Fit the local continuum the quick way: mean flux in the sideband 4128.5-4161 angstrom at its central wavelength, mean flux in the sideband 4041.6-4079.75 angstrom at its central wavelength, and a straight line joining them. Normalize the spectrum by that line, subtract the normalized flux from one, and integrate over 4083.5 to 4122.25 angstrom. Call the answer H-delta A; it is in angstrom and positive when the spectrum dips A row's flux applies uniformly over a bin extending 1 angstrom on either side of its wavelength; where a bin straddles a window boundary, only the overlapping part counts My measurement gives -1.7 angstrom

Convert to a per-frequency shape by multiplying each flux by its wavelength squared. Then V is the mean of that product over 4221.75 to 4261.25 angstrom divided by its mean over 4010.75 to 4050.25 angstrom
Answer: 1.16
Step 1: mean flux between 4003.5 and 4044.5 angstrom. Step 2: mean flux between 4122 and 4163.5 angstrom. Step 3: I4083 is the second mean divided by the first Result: 1.0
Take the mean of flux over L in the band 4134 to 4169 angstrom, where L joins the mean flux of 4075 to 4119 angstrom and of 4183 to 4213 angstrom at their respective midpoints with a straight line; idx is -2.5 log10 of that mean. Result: 0.04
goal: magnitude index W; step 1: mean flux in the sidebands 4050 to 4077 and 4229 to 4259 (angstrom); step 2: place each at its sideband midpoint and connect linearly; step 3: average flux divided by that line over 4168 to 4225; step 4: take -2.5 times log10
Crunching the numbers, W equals 0.05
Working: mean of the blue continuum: 25.6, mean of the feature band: 25.5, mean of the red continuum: 27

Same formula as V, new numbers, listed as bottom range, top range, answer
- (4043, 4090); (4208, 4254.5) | 1.11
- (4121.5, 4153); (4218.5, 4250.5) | 1.09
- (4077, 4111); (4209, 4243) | 1.05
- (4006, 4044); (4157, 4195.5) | 1.10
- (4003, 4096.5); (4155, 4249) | 1.09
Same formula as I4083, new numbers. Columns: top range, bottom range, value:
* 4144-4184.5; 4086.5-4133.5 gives 0.95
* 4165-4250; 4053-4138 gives 0.99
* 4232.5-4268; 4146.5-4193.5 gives 1.07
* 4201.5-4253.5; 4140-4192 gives 1.02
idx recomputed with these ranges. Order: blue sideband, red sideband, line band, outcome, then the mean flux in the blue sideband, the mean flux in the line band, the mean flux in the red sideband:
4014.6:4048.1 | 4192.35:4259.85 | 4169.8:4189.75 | 0.00 mag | 25.3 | 25.7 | 25.9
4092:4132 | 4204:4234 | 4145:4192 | 0.01 mag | 26.5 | 25.5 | 25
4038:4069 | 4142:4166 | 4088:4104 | -0.05 mag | 25.3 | 26.4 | 25.2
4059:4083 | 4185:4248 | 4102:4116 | -0.03 mag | 25.8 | 26.6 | 25.9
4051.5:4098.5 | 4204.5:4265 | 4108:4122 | -0.04 mag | 25.9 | 26.9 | 26.2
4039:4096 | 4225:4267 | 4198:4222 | 0.07 mag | 25.7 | 25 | 26.8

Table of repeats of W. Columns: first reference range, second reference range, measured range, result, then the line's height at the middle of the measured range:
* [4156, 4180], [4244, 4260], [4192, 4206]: 0.03 mag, 25.9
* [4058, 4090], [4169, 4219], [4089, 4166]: -0.01 mag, 25.6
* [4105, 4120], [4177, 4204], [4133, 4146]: 0.05 mag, 26.4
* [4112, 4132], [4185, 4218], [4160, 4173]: 0.02 mag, 26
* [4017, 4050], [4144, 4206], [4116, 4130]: -0.05 mag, 25.4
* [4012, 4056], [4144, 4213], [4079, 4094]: -0.03 mag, 25.4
